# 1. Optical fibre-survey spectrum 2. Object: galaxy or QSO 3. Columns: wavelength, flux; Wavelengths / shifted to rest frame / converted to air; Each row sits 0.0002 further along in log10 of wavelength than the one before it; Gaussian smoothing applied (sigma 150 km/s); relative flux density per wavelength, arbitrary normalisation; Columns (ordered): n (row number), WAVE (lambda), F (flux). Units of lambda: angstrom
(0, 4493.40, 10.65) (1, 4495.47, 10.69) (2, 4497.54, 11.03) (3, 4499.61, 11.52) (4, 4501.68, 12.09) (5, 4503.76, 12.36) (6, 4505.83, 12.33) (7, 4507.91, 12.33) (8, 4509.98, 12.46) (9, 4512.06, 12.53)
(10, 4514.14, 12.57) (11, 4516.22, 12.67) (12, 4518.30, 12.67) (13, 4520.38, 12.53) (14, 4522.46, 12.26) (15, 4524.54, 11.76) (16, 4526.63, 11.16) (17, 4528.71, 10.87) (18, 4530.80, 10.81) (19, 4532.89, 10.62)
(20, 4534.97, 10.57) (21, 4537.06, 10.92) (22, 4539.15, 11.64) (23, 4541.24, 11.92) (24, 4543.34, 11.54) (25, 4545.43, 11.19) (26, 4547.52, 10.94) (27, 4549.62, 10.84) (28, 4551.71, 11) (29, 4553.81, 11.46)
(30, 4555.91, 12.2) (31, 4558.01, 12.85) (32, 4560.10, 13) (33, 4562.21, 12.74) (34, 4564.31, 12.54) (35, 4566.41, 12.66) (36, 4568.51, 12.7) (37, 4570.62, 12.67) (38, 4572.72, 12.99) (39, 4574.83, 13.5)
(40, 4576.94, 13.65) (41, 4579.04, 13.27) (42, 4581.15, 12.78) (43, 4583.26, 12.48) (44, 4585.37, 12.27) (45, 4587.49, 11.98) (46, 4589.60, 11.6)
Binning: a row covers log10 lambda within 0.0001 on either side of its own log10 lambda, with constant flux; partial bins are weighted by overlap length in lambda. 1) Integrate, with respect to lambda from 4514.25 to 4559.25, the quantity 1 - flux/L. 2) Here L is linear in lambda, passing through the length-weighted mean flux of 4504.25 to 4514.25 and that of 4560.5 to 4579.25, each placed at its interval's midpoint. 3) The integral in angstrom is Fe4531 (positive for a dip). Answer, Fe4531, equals 3.9 angstrom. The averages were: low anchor 12.4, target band 11.6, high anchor 13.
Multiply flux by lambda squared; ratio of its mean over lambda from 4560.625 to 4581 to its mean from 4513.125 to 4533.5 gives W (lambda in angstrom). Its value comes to 1.1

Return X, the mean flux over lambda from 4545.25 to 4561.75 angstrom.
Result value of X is 11.7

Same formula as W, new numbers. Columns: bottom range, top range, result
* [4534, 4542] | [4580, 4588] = 1.13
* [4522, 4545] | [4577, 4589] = 1.15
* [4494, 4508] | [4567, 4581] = 1.16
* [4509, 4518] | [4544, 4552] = 0.89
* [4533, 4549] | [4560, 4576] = 1.16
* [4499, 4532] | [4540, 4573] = 1.02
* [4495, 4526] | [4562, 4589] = 1.08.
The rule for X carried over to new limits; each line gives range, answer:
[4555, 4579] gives 12.9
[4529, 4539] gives 10.8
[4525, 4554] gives 11.1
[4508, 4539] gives 11.8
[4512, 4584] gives 12.1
